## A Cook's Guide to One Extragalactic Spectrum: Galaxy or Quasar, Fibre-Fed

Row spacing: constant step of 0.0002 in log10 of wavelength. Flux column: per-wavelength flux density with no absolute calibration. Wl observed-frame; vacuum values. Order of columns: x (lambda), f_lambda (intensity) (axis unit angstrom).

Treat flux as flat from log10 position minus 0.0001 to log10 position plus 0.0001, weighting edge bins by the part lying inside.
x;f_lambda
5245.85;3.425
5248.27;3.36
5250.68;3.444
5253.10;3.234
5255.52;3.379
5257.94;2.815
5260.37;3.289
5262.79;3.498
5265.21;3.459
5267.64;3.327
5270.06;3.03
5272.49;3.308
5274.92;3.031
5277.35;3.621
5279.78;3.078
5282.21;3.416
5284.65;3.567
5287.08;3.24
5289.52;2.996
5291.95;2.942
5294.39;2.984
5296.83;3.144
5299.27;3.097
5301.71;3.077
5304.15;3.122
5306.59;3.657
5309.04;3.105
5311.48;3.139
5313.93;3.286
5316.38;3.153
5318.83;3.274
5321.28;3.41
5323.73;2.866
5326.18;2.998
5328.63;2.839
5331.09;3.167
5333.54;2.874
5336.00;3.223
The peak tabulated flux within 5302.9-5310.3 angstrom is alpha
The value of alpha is 3.657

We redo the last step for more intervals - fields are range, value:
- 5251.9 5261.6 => 3.379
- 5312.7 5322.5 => 3.41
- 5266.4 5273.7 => 3.327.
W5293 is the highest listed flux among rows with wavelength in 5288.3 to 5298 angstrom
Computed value 3.144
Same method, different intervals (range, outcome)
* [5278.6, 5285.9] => 3.567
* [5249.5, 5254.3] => 3.444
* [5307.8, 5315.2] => 3.286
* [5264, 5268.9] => 3.459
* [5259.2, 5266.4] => 3.498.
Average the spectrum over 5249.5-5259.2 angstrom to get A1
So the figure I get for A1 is 3.21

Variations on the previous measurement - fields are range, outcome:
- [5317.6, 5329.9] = 3.08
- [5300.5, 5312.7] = 3.22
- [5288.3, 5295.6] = 2.97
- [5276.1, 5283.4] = 3.37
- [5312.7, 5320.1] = 3.24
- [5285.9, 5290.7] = 3.11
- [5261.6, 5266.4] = 3.48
